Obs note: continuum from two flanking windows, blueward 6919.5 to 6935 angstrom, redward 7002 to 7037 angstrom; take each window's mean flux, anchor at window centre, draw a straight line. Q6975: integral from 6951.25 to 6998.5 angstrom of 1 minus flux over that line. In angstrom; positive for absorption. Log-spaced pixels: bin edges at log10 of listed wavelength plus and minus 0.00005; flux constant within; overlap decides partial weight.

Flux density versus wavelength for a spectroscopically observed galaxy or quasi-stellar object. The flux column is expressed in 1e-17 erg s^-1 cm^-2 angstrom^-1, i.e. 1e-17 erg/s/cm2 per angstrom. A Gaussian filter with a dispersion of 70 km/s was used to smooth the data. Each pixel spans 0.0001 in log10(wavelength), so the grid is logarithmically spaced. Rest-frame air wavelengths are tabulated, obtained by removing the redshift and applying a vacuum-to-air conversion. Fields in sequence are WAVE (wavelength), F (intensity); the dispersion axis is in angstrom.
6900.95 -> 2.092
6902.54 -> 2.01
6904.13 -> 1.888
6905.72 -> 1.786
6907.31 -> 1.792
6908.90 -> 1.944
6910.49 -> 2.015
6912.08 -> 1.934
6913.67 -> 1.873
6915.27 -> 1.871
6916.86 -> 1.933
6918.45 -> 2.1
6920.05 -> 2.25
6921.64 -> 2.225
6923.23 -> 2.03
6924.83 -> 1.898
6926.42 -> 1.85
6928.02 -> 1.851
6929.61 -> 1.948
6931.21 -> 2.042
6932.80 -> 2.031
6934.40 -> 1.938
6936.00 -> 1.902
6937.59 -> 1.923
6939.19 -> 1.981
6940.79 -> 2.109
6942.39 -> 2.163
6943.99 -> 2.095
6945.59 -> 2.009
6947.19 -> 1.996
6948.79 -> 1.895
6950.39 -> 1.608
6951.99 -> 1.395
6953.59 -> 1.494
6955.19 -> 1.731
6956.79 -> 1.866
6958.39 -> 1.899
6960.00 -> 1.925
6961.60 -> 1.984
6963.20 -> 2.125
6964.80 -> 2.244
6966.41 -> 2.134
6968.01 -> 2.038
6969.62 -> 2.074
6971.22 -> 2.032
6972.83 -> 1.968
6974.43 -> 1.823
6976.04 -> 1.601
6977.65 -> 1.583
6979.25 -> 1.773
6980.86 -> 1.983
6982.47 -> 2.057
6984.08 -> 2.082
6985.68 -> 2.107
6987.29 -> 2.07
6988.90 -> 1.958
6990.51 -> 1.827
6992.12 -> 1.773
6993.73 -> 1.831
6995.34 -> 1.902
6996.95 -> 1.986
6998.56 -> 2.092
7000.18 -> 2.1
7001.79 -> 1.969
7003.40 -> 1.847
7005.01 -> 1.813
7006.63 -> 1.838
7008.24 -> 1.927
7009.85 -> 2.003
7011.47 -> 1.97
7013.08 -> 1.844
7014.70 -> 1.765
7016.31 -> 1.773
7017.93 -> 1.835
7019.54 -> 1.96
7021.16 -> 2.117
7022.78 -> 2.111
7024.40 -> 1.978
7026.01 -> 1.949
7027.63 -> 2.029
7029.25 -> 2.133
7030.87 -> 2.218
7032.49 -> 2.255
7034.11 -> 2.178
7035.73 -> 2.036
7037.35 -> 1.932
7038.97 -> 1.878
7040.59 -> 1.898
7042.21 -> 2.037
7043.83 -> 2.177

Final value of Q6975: 1.9 angstrom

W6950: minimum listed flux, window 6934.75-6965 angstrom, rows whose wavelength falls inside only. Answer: 1.395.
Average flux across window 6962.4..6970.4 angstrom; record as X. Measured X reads 2.12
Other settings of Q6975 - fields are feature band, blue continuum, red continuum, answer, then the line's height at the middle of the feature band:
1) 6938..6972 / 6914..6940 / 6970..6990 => 0.1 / 1.95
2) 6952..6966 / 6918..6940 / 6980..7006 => 0.7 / 1.98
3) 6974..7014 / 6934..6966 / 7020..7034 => 2.2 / 2.02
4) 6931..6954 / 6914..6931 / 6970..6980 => 0.2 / 1.92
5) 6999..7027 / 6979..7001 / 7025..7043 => 1.1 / 2.01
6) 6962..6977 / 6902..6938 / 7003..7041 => -0.3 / 1.97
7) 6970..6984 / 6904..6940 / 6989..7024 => 0.4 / 1.93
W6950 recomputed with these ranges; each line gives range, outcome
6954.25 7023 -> 1.583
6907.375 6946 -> 1.85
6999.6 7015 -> 1.765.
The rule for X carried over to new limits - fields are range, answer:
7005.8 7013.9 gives 1.91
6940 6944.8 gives 2.12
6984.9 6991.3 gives 1.99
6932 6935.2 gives 1.99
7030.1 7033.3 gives 2.24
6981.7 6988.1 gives 2.08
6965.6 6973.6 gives 2.05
